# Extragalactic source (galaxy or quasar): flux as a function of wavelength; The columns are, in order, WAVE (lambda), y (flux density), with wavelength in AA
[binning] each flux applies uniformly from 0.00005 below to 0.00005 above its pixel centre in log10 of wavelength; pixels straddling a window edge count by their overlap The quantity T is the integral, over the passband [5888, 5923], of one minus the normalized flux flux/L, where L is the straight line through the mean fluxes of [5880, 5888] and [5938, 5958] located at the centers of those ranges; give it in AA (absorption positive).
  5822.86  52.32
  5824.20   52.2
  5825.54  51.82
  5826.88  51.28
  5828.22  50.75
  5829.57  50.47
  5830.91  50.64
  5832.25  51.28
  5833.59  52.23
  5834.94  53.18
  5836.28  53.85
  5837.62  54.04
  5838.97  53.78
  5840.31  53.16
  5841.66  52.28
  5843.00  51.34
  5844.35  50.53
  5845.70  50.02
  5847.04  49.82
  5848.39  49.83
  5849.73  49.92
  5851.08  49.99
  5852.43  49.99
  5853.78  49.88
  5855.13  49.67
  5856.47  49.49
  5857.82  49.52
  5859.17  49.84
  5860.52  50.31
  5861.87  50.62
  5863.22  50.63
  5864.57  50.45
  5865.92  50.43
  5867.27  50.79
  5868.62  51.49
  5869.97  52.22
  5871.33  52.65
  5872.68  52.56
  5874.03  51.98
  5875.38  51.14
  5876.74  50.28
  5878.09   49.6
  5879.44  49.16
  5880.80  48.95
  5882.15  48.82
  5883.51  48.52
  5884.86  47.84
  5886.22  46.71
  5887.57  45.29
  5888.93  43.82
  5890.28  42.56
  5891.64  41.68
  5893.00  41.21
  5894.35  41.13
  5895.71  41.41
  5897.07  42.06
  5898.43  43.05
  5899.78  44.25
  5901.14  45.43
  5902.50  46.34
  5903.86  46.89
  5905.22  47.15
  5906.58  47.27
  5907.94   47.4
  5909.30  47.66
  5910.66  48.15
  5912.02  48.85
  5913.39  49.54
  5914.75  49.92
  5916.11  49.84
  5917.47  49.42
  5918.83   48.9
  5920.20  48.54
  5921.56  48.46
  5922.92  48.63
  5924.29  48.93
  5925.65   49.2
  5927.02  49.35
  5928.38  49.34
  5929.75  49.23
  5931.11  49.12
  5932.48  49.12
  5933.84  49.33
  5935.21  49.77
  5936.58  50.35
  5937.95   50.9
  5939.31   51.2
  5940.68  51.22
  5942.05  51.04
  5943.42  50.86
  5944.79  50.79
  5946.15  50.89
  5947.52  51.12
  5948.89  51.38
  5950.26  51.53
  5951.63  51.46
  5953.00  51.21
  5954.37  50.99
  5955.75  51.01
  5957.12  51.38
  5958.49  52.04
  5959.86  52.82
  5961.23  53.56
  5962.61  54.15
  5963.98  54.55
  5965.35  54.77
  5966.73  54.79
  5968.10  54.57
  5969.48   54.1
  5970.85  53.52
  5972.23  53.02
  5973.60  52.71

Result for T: 2.0 AA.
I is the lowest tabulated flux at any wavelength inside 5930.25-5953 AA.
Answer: 49.12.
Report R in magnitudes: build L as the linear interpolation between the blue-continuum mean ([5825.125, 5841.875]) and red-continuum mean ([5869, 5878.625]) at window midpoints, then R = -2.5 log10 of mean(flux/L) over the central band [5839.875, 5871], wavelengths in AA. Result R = 0.03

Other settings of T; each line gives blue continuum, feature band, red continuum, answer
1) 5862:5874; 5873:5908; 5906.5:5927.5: 2.8 AA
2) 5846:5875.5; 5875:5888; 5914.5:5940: 0.4 AA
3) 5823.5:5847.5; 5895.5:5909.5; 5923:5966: 1.6 AA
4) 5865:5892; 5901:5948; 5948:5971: 1.8 AA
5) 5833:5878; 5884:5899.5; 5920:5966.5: 2.3 AA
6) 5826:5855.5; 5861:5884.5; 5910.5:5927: -0.1 AA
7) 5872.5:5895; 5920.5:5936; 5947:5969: 0.4 AA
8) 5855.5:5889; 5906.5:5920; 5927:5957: 0.4 AA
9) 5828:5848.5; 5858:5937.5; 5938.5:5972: 5.9 AA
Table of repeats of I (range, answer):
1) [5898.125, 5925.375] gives 43.05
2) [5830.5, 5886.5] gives 46.71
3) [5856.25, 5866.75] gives 49.49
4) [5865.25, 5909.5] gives 41.13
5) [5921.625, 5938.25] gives 48.63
